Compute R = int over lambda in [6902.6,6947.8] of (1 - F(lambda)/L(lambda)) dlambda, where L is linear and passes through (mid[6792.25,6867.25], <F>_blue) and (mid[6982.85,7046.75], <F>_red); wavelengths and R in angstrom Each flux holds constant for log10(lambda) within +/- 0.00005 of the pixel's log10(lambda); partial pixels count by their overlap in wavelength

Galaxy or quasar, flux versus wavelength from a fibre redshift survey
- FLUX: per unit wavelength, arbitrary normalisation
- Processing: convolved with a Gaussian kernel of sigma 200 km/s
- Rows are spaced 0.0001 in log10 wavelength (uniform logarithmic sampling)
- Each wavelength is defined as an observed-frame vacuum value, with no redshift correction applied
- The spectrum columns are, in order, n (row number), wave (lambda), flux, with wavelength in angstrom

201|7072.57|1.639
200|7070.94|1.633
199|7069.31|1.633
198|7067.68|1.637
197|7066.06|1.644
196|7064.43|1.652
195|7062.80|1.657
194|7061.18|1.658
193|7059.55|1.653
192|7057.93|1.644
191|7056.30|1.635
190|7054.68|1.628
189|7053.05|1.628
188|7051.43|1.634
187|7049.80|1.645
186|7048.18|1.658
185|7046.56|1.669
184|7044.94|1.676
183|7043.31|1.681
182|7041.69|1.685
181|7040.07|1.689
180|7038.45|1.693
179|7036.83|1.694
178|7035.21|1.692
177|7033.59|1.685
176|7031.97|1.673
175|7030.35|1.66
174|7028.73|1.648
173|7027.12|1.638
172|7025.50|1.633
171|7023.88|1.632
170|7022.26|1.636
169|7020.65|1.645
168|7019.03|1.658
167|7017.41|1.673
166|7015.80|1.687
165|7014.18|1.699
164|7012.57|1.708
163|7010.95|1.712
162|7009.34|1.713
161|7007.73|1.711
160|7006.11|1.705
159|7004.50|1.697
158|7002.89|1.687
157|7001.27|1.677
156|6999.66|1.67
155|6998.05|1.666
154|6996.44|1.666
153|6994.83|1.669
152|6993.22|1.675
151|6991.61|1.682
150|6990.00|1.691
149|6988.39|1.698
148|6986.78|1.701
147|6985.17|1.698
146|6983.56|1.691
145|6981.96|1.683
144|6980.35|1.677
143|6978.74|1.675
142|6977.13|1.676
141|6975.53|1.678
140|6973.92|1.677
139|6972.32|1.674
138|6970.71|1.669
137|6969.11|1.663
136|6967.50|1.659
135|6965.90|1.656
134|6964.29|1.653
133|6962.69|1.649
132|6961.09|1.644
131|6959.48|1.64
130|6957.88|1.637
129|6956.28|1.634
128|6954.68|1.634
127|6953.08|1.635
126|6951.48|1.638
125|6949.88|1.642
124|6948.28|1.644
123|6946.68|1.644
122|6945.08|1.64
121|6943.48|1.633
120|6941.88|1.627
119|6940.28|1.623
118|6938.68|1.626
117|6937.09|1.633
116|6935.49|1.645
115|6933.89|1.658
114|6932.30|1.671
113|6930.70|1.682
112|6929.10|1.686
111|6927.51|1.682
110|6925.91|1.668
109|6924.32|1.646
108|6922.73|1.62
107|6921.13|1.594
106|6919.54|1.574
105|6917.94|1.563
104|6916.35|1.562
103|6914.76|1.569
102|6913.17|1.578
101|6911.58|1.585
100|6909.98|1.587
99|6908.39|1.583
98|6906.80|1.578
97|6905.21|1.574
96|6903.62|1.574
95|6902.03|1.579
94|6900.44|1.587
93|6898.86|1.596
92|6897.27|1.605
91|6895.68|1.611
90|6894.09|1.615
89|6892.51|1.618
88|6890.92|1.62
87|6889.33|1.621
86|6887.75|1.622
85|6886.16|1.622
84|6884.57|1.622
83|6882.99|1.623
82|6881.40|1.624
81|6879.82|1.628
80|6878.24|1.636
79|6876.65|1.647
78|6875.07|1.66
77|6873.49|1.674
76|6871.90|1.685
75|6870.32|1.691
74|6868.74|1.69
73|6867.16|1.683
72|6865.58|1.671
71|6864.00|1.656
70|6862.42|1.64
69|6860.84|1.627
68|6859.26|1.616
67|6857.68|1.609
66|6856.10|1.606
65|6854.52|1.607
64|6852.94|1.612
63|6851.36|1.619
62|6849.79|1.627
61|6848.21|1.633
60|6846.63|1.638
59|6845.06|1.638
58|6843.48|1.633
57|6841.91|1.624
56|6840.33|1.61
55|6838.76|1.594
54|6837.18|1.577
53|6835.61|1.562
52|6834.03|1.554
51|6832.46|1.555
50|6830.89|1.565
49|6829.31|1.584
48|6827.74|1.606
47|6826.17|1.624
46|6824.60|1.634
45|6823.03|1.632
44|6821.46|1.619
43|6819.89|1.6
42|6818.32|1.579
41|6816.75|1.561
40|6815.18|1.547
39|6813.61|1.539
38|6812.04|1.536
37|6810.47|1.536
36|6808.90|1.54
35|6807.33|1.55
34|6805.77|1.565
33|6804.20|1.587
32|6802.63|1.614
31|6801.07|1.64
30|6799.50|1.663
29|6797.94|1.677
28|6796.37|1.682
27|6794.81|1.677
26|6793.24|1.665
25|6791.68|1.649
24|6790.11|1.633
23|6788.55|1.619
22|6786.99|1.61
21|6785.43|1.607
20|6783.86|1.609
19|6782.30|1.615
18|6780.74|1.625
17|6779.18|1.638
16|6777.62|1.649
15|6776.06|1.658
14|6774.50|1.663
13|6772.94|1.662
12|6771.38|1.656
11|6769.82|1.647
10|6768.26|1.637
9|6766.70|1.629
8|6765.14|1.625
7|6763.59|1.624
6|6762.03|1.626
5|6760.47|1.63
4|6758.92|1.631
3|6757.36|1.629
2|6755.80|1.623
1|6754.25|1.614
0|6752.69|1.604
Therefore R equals 0.73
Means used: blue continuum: 1.61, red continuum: 1.68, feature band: 1.62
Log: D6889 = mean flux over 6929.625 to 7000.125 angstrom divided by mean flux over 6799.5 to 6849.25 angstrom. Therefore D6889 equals 1.04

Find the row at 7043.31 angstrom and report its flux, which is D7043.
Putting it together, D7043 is 1.681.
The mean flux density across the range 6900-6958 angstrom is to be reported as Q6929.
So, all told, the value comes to 1.62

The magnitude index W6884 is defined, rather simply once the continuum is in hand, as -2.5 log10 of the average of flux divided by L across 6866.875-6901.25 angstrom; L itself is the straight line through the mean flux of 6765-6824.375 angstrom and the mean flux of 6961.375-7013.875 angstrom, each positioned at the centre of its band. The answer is 0.01 mag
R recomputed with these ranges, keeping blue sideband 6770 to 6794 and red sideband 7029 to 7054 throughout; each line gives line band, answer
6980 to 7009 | -0.4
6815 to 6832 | 0.5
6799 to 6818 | 0.8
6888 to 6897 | 0.2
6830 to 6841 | 0.5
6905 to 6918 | 0.6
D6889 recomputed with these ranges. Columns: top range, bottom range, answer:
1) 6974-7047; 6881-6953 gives 1.04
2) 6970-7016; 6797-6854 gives 1.06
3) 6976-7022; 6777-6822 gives 1.05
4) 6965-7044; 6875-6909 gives 1.04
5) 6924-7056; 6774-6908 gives 1.03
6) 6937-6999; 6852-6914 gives 1.02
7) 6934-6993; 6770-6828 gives 1.03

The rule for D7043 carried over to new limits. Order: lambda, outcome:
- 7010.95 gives 1.712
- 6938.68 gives 1.626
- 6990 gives 1.691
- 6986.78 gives 1.701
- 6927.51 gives 1.682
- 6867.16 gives 1.683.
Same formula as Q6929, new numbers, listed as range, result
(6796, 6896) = 1.62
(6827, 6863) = 1.61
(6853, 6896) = 1.64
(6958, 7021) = 1.68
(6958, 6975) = 1.66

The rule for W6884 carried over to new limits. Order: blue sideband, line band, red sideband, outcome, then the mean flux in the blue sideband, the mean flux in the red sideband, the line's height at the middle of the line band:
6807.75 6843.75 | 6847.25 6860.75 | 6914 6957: -0.01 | 1.58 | 1.63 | 1.59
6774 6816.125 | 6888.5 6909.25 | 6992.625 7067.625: 0.03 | 1.61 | 1.67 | 1.64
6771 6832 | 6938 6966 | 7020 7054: 0.00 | 1.61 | 1.66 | 1.64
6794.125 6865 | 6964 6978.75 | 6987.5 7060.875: -0.01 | 1.6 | 1.67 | 1.65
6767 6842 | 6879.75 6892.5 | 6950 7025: 0.01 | 1.61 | 1.67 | 1.64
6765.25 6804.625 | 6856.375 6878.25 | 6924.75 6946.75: -0.01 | 1.64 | 1.65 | 1.65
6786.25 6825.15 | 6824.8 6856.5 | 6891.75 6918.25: 0.00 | 1.61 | 1.59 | 1.6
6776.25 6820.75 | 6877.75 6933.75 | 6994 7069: 0.02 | 1.61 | 1.67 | 1.64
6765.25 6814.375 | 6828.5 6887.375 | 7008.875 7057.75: 0.01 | 1.62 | 1.67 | 1.63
